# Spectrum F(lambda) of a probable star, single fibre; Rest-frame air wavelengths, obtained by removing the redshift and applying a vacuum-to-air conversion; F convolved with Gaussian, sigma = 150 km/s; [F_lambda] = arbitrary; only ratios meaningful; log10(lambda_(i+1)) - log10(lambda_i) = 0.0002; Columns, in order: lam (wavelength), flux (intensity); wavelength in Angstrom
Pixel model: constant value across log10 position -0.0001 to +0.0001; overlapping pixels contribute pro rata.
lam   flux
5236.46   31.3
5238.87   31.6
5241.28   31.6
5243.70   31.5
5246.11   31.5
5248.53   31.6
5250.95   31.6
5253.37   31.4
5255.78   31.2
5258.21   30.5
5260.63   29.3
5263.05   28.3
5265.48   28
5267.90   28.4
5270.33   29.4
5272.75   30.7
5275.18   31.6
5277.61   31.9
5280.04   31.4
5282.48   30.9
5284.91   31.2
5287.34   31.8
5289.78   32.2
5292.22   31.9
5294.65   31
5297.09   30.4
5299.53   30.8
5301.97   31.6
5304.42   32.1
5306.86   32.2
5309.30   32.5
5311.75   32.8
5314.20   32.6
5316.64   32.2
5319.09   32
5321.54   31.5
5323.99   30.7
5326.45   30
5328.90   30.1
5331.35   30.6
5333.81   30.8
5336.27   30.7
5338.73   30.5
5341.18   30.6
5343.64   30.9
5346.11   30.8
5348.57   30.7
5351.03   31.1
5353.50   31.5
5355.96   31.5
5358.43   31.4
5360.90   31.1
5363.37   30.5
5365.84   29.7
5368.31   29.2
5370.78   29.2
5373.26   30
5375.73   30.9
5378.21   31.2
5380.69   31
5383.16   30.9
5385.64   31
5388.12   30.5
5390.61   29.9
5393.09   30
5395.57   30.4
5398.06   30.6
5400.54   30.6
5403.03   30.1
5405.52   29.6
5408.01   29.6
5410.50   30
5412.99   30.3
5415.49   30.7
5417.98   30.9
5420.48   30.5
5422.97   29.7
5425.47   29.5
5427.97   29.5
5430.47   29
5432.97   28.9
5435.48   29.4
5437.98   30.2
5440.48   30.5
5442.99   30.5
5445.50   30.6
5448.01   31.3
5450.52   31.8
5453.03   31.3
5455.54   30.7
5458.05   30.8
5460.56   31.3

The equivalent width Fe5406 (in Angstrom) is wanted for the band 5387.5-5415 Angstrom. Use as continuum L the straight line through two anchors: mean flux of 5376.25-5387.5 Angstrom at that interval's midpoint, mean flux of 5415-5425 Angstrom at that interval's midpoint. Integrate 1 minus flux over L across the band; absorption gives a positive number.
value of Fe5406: 0.5 Angstrom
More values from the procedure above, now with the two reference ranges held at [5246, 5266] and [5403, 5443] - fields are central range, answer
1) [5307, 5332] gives -1.1 Angstrom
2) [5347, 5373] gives -0.4 Angstrom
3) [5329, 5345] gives -0.3 Angstrom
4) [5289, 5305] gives -0.6 Angstrom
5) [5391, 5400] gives -0.1 Angstrom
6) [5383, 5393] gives -0.2 Angstrom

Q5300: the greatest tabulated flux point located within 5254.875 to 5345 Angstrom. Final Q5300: 32.8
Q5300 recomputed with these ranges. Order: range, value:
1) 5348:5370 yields 31.5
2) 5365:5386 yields 31.2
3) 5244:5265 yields 31.6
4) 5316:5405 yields 32.2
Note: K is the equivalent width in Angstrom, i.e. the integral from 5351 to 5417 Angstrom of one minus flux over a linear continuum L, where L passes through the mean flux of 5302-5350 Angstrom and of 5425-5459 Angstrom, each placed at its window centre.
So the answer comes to 0.7 Angstrom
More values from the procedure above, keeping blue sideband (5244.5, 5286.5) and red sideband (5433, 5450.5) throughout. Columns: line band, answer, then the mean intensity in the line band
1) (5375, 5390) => -0.2 Angstrom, 30.9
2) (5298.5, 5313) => -0.7 Angstrom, 32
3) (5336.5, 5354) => -0.2 Angstrom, 30.8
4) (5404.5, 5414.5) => 0.2 Angstrom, 29.9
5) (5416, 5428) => 0.1 Angstrom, 30.1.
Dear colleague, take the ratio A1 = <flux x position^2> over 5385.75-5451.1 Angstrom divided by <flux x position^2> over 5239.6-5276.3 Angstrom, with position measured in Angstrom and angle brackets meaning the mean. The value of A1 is 1.05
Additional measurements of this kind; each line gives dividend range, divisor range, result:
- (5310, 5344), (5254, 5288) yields 1.05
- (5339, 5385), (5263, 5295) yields 1.03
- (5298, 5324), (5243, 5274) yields 1.08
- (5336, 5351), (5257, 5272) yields 1.09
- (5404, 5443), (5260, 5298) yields 1.03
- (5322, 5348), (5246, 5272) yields 1.05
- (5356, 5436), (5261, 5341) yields 1.01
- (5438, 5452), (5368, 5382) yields 1.04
